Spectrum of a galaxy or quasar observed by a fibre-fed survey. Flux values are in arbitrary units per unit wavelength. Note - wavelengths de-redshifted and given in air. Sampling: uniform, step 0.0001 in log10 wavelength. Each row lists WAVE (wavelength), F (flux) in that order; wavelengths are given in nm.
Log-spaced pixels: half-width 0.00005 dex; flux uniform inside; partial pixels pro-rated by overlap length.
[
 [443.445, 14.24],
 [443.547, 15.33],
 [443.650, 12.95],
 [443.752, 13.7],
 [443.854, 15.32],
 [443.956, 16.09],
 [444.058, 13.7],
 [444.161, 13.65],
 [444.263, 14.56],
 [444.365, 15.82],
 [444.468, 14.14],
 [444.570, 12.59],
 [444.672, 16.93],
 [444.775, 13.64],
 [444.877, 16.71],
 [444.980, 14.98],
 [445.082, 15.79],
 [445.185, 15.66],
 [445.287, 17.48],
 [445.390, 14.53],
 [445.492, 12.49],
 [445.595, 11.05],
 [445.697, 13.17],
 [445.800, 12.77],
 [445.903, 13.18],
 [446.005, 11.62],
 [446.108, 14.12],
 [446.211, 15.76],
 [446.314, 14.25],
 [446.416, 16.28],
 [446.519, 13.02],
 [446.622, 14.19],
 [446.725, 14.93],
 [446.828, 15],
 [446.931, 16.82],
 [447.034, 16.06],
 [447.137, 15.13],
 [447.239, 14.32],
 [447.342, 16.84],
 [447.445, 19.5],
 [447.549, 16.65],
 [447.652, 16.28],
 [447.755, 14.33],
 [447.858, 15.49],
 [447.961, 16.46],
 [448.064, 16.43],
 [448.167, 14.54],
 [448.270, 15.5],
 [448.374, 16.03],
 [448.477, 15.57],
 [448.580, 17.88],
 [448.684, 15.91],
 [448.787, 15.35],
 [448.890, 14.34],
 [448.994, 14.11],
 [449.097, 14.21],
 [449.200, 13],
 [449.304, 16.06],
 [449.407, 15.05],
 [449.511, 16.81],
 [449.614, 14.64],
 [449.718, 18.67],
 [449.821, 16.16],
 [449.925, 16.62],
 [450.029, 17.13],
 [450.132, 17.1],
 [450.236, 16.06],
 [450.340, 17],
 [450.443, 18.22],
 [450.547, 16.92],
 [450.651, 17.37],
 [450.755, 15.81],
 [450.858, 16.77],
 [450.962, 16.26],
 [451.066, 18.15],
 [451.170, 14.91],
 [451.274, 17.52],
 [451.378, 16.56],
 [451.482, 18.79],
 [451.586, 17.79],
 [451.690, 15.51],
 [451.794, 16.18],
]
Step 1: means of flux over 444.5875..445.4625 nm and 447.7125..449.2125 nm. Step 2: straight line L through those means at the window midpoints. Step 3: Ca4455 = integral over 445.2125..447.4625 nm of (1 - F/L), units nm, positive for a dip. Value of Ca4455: 0.12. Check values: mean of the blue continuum 15.5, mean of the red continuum 15.3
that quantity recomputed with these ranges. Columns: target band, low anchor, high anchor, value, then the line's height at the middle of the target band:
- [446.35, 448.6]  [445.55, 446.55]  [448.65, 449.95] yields -0.214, 14.4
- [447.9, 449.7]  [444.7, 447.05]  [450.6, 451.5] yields 0.039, 15.8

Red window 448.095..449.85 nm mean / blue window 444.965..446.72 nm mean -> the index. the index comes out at 1.1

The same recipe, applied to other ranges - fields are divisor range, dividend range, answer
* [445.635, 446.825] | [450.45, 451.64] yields 1.22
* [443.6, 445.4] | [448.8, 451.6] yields 1.10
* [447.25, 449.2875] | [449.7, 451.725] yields 1.08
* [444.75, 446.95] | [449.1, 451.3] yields 1.14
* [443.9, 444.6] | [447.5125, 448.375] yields 1.09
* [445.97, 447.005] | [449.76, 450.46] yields 1.15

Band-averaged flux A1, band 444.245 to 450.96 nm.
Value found 15.4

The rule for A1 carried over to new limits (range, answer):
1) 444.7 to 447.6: 14.9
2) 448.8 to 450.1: 15.6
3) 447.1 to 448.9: 16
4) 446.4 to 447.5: 15.6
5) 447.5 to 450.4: 15.8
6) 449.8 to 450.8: 16.9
